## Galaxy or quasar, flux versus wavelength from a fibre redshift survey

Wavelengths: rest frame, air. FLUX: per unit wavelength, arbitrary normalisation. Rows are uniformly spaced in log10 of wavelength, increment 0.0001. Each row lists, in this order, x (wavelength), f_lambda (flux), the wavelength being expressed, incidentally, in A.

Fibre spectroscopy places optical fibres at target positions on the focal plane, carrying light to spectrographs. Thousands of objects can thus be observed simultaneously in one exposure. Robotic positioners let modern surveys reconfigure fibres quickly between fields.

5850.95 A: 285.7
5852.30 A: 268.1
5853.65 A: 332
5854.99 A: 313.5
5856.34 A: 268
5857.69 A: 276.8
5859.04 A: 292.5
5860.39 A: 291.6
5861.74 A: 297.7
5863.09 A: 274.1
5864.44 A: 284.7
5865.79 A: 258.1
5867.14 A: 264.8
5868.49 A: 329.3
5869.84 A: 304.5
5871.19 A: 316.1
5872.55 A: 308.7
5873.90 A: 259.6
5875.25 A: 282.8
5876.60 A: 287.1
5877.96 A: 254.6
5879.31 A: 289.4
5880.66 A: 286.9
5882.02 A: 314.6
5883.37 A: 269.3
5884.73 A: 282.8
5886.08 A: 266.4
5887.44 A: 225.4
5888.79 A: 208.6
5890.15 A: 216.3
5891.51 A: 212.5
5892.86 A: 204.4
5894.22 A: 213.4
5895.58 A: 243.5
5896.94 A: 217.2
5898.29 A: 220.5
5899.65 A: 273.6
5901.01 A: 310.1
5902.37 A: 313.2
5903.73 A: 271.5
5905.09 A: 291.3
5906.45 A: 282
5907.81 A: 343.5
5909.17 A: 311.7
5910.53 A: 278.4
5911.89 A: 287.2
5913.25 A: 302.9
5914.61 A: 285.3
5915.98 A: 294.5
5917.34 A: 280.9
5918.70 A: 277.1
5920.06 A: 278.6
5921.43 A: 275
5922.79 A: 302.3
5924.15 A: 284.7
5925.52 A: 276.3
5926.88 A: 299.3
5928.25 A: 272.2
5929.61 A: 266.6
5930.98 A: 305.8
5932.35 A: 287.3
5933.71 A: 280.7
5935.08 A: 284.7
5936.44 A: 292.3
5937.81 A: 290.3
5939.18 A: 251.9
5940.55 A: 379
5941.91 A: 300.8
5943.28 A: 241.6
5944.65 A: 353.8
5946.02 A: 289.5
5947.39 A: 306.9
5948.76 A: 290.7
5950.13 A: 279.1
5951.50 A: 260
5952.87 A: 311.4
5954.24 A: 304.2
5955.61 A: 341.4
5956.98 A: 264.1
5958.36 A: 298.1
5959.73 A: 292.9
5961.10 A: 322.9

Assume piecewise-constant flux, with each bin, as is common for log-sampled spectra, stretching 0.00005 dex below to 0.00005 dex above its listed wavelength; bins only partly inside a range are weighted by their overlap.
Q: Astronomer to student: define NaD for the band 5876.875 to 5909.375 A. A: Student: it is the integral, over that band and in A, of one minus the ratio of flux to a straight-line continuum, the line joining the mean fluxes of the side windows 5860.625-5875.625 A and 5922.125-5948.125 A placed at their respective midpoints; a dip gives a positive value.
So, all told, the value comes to 3.1 A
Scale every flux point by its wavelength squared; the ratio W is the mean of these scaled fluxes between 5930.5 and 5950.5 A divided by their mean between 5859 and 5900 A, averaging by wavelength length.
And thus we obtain 1.14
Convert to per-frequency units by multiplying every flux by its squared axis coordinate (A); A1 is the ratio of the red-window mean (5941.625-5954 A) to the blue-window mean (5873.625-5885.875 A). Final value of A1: 1.1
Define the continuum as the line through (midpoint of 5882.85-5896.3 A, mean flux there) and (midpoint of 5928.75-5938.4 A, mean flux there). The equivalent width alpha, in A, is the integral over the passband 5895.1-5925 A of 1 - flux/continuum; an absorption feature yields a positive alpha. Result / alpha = -2.9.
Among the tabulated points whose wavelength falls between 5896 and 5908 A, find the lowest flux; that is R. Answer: 217.2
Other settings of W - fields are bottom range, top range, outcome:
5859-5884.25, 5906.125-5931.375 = 1.02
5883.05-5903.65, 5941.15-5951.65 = 1.21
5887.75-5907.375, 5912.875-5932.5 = 1.16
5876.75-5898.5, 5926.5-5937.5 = 1.18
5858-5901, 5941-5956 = 1.15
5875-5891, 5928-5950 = 1.13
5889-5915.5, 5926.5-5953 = 1.11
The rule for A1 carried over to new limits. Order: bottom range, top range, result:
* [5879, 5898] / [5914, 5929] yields 1.17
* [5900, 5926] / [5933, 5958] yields 1.02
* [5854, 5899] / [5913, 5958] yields 1.11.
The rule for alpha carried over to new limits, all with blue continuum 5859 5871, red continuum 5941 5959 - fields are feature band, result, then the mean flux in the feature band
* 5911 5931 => 0.61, 285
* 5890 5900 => 2.33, 224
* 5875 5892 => 1.74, 261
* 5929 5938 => 0.26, 287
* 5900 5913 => -0.23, 298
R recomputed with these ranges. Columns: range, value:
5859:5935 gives 204.4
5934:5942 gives 251.9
